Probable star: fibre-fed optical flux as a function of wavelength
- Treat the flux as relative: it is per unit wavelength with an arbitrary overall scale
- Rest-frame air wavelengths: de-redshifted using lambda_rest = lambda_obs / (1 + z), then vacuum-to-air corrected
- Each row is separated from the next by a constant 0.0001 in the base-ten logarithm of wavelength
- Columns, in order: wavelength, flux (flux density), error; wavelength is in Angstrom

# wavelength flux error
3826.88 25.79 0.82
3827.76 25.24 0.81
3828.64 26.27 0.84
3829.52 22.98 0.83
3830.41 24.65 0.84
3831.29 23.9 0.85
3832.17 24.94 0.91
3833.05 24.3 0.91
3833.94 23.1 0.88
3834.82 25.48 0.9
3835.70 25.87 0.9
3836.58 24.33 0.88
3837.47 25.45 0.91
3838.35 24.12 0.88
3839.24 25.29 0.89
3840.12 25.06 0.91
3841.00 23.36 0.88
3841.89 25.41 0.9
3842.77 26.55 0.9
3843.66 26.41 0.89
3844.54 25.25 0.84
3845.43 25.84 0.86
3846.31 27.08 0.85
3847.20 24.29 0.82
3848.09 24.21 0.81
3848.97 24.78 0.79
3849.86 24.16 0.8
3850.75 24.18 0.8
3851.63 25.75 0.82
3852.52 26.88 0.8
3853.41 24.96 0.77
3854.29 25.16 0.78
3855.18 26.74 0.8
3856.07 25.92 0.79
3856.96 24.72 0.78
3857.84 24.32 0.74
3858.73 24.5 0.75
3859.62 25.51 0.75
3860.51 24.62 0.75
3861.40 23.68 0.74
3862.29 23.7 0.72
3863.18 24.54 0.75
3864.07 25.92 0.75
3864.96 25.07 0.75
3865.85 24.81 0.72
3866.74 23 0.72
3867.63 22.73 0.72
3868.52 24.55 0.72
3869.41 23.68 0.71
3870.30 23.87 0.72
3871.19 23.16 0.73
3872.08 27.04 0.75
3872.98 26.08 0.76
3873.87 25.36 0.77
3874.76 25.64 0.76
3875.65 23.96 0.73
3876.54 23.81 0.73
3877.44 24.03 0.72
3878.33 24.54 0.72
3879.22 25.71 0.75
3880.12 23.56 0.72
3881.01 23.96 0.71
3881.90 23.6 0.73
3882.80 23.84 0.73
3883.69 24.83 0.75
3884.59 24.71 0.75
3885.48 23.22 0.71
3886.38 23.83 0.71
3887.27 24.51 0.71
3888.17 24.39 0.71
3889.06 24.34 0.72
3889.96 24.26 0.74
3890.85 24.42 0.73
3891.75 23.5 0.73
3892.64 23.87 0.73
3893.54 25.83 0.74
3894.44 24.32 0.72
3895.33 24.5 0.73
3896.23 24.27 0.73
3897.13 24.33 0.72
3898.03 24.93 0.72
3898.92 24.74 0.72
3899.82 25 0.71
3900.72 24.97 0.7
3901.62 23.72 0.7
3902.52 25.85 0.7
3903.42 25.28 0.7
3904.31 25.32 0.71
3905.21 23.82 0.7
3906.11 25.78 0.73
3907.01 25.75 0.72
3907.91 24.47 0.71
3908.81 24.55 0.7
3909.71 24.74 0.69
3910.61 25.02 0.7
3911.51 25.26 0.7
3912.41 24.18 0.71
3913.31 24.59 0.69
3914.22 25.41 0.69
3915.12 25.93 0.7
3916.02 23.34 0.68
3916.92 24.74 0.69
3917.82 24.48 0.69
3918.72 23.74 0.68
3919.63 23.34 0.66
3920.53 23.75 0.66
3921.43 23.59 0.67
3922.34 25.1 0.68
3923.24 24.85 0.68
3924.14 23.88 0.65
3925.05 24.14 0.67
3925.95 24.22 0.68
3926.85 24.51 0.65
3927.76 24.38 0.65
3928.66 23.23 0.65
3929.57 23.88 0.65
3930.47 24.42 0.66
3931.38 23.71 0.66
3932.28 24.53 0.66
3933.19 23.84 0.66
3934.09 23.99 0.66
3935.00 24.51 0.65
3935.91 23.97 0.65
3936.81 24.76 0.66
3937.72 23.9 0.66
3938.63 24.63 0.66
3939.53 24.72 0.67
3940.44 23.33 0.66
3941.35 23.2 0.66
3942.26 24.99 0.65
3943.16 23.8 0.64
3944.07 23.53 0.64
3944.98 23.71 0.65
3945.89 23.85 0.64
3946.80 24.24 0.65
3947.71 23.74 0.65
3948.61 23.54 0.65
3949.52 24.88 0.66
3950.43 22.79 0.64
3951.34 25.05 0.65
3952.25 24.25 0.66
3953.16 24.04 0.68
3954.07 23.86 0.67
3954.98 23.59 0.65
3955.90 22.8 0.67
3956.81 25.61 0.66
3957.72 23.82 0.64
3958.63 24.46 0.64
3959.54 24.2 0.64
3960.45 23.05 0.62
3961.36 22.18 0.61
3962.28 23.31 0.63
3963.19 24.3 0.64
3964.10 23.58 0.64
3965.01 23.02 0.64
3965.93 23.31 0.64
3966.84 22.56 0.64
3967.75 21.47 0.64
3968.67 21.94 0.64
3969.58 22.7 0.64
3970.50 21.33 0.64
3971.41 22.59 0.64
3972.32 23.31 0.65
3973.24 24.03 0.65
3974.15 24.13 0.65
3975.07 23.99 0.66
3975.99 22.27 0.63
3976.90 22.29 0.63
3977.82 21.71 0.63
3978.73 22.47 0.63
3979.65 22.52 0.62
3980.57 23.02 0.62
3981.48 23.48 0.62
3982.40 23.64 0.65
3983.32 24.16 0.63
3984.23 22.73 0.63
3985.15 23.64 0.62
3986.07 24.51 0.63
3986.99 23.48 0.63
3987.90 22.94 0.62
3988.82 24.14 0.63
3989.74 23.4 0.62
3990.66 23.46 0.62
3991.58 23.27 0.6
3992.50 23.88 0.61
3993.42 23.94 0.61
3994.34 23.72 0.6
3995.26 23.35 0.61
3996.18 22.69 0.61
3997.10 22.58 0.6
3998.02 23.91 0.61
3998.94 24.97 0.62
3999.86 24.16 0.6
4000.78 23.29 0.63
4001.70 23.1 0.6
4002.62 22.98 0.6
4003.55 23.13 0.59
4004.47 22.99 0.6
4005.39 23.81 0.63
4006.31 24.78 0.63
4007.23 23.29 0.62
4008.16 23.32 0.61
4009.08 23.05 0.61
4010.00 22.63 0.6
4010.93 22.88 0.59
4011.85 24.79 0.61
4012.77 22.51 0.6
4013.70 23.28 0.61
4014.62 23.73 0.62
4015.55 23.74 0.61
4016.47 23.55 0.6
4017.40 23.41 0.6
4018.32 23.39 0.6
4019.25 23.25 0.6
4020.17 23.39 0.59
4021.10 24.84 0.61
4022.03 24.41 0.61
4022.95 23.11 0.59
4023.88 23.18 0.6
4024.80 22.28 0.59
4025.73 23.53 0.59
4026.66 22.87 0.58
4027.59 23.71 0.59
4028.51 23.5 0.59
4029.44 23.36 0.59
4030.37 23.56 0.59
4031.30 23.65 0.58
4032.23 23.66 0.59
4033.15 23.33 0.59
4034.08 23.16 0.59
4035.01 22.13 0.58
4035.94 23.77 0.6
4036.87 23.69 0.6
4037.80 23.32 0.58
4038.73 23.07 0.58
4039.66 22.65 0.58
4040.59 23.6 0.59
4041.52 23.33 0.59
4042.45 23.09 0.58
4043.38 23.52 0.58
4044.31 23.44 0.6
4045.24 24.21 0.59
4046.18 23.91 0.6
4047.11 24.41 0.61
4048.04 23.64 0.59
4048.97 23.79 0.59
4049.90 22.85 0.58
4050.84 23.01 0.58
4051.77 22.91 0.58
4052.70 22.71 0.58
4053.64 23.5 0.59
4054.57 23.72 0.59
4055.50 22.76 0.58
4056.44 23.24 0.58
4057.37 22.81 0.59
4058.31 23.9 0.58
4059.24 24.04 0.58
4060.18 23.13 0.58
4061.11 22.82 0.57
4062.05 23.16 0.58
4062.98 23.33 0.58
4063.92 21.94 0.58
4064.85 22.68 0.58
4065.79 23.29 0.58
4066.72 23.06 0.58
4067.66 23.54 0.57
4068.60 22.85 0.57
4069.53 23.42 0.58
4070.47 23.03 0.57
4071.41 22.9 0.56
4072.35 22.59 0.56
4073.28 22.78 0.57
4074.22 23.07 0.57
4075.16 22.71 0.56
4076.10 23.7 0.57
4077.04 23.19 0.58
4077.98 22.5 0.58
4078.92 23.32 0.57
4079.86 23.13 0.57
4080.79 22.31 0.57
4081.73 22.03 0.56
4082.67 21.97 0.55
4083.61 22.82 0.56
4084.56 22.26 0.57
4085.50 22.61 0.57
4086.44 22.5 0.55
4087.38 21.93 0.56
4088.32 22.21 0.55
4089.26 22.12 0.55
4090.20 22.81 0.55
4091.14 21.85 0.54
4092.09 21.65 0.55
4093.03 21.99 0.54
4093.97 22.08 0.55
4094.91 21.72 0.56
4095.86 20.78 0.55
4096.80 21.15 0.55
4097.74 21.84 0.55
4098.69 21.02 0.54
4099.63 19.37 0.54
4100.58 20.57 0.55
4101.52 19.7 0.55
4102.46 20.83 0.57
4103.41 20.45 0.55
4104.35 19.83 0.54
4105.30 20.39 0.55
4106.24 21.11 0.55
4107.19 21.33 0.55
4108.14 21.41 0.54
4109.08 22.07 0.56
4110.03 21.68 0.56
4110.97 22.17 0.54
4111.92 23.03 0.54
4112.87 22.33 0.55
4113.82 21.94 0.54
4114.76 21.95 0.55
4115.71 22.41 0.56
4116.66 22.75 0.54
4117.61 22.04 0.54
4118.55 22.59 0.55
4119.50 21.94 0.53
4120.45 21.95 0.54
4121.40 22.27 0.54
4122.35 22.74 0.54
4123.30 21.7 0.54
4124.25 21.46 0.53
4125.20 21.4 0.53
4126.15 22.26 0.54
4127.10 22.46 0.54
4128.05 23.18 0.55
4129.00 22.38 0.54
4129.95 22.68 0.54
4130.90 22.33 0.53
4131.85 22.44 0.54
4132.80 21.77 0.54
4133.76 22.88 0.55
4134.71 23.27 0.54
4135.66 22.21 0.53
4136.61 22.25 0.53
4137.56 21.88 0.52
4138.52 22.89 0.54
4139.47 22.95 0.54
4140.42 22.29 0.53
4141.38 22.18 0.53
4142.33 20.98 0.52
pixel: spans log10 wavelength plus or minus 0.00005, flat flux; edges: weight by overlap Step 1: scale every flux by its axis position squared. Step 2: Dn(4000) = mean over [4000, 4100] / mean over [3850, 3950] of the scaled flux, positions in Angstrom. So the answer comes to 1.01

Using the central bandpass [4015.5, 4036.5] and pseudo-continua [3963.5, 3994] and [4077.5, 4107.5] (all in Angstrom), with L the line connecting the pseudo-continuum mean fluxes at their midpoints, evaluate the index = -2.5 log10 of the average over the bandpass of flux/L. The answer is -0.043 mag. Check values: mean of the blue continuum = 23.1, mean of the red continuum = 21.6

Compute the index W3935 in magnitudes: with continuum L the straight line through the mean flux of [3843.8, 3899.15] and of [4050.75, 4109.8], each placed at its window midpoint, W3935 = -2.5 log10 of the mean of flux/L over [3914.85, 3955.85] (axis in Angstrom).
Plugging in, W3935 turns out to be -0.01 mag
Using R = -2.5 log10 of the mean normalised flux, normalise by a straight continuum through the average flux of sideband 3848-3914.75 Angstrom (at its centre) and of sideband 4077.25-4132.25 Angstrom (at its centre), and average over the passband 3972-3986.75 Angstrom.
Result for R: 0.010 mag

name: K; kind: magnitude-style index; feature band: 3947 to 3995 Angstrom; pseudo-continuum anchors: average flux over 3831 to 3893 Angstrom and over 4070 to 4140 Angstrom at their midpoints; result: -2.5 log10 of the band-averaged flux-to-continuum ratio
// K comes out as 0.01 mag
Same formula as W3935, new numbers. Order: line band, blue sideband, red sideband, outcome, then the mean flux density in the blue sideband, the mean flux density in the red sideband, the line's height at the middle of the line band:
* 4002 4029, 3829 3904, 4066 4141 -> -0.02 mag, 24.7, 22.1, 23.1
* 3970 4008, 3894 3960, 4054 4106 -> 0.01 mag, 24.3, 22.3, 23.5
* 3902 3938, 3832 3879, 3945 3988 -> -0.02 mag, 24.9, 23.4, 24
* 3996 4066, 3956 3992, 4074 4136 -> -0.03 mag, 23.2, 22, 22.7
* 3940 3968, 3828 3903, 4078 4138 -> 0.00 mag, 24.7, 21.9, 23.7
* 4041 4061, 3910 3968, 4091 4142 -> -0.04 mag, 24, 21.8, 22.6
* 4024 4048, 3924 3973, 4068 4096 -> -0.02 mag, 23.7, 22.5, 22.9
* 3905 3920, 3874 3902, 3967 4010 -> -0.03 mag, 24.4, 23.2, 24.1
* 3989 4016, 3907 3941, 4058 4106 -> -0.01 mag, 24.3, 22.2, 23.3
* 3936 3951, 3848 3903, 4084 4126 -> -0.01 mag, 24.6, 21.7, 23.7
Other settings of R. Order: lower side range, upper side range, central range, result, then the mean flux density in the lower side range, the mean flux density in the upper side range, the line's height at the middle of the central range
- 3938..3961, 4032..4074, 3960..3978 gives 0.046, 24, 23.2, 23.8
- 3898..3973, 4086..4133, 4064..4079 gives -0.035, 24.1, 21.8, 22.3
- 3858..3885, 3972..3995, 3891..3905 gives -0.021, 24.5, 23.4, 24.2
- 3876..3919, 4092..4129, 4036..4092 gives -0.036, 24.5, 21.6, 22.3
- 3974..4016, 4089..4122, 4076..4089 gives -0.030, 23.4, 21.6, 22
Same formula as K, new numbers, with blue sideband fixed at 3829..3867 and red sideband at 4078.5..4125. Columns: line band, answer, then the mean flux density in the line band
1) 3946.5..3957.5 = -0.02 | 24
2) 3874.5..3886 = 0.01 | 24.2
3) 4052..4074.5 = -0.04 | 23.1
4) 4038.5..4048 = -0.05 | 23.5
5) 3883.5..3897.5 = 0.00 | 24.3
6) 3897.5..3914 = -0.03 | 24.9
